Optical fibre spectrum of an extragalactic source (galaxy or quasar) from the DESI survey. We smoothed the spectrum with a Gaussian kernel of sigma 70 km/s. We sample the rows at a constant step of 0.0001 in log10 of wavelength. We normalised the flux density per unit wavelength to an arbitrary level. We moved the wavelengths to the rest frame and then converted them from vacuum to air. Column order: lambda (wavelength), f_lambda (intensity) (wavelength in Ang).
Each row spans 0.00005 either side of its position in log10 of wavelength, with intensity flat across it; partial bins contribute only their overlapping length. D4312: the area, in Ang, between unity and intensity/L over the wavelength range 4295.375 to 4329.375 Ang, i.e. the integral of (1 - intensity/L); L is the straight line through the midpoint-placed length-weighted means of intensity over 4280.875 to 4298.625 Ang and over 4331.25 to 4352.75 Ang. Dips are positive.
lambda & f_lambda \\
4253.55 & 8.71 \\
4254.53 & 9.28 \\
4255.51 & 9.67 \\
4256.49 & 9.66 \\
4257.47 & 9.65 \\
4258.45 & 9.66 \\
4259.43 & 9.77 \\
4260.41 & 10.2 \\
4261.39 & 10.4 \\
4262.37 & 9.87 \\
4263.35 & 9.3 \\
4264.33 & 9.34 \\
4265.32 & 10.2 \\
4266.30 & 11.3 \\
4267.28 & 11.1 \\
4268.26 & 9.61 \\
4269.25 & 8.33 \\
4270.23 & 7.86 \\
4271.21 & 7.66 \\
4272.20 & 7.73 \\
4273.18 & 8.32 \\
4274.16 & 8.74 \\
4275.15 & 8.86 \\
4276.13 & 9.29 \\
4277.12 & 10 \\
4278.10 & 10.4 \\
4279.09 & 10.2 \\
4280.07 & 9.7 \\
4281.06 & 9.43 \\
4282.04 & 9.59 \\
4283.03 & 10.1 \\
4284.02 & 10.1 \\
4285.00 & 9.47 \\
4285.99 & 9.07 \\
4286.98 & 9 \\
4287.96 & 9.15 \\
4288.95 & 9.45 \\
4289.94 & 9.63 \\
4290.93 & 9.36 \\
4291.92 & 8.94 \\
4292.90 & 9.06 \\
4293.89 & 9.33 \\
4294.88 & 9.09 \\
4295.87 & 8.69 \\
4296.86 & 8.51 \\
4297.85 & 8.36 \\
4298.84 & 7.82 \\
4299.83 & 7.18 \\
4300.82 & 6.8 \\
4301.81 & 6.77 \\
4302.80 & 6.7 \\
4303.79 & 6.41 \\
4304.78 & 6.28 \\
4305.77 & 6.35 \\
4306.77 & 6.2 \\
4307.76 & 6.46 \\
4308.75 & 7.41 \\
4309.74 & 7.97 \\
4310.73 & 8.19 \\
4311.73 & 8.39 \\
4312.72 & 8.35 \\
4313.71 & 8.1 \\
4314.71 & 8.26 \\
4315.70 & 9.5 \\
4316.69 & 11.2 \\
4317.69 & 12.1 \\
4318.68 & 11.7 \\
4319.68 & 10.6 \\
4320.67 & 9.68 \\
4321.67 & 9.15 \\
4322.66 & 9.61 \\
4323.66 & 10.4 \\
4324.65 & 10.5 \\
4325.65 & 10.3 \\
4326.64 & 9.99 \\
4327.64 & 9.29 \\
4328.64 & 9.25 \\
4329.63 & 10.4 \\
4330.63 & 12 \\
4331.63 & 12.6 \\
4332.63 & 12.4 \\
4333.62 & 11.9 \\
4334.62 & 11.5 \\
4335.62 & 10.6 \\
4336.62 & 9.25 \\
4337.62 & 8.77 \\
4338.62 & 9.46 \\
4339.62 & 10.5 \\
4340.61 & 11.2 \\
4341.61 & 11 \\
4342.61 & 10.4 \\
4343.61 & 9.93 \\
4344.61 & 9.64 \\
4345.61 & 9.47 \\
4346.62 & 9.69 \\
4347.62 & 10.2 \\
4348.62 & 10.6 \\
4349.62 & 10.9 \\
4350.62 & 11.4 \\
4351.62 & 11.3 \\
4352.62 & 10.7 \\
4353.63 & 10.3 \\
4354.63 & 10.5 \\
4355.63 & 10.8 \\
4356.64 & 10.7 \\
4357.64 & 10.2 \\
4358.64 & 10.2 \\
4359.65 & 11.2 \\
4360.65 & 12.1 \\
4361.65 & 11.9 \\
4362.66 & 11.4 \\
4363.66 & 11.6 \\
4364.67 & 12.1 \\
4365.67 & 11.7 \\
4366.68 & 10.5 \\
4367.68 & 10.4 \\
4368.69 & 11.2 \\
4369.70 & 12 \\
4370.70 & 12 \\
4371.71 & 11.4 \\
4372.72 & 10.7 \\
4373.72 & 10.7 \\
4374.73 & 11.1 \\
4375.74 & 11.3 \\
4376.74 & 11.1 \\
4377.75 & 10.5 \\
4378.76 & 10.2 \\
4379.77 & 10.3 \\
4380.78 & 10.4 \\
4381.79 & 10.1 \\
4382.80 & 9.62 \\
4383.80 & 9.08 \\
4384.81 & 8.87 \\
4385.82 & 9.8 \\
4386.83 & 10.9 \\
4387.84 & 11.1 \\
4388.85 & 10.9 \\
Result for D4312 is 4.2 Ang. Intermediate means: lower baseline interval 9.21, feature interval 8.62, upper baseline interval 10.6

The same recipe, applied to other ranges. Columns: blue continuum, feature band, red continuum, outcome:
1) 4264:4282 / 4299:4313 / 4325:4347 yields 4.0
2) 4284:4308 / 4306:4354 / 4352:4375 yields -1.5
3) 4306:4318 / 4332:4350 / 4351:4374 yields -0.9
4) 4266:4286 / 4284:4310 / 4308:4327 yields 3.7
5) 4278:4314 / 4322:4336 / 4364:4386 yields -2.1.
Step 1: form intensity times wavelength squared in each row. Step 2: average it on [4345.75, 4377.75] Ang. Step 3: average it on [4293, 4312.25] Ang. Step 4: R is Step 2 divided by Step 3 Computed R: 1.5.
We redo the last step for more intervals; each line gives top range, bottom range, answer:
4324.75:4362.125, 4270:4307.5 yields 1.27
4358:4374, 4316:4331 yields 1.11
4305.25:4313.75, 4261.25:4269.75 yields 0.77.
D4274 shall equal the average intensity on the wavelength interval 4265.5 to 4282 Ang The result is 9.31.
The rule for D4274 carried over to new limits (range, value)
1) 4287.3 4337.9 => 9.14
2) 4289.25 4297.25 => 9.09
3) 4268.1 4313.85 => 8.47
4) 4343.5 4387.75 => 10.7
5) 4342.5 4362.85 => 10.6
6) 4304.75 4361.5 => 9.99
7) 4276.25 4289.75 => 9.65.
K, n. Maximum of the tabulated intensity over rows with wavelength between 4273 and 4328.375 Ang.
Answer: 12.1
